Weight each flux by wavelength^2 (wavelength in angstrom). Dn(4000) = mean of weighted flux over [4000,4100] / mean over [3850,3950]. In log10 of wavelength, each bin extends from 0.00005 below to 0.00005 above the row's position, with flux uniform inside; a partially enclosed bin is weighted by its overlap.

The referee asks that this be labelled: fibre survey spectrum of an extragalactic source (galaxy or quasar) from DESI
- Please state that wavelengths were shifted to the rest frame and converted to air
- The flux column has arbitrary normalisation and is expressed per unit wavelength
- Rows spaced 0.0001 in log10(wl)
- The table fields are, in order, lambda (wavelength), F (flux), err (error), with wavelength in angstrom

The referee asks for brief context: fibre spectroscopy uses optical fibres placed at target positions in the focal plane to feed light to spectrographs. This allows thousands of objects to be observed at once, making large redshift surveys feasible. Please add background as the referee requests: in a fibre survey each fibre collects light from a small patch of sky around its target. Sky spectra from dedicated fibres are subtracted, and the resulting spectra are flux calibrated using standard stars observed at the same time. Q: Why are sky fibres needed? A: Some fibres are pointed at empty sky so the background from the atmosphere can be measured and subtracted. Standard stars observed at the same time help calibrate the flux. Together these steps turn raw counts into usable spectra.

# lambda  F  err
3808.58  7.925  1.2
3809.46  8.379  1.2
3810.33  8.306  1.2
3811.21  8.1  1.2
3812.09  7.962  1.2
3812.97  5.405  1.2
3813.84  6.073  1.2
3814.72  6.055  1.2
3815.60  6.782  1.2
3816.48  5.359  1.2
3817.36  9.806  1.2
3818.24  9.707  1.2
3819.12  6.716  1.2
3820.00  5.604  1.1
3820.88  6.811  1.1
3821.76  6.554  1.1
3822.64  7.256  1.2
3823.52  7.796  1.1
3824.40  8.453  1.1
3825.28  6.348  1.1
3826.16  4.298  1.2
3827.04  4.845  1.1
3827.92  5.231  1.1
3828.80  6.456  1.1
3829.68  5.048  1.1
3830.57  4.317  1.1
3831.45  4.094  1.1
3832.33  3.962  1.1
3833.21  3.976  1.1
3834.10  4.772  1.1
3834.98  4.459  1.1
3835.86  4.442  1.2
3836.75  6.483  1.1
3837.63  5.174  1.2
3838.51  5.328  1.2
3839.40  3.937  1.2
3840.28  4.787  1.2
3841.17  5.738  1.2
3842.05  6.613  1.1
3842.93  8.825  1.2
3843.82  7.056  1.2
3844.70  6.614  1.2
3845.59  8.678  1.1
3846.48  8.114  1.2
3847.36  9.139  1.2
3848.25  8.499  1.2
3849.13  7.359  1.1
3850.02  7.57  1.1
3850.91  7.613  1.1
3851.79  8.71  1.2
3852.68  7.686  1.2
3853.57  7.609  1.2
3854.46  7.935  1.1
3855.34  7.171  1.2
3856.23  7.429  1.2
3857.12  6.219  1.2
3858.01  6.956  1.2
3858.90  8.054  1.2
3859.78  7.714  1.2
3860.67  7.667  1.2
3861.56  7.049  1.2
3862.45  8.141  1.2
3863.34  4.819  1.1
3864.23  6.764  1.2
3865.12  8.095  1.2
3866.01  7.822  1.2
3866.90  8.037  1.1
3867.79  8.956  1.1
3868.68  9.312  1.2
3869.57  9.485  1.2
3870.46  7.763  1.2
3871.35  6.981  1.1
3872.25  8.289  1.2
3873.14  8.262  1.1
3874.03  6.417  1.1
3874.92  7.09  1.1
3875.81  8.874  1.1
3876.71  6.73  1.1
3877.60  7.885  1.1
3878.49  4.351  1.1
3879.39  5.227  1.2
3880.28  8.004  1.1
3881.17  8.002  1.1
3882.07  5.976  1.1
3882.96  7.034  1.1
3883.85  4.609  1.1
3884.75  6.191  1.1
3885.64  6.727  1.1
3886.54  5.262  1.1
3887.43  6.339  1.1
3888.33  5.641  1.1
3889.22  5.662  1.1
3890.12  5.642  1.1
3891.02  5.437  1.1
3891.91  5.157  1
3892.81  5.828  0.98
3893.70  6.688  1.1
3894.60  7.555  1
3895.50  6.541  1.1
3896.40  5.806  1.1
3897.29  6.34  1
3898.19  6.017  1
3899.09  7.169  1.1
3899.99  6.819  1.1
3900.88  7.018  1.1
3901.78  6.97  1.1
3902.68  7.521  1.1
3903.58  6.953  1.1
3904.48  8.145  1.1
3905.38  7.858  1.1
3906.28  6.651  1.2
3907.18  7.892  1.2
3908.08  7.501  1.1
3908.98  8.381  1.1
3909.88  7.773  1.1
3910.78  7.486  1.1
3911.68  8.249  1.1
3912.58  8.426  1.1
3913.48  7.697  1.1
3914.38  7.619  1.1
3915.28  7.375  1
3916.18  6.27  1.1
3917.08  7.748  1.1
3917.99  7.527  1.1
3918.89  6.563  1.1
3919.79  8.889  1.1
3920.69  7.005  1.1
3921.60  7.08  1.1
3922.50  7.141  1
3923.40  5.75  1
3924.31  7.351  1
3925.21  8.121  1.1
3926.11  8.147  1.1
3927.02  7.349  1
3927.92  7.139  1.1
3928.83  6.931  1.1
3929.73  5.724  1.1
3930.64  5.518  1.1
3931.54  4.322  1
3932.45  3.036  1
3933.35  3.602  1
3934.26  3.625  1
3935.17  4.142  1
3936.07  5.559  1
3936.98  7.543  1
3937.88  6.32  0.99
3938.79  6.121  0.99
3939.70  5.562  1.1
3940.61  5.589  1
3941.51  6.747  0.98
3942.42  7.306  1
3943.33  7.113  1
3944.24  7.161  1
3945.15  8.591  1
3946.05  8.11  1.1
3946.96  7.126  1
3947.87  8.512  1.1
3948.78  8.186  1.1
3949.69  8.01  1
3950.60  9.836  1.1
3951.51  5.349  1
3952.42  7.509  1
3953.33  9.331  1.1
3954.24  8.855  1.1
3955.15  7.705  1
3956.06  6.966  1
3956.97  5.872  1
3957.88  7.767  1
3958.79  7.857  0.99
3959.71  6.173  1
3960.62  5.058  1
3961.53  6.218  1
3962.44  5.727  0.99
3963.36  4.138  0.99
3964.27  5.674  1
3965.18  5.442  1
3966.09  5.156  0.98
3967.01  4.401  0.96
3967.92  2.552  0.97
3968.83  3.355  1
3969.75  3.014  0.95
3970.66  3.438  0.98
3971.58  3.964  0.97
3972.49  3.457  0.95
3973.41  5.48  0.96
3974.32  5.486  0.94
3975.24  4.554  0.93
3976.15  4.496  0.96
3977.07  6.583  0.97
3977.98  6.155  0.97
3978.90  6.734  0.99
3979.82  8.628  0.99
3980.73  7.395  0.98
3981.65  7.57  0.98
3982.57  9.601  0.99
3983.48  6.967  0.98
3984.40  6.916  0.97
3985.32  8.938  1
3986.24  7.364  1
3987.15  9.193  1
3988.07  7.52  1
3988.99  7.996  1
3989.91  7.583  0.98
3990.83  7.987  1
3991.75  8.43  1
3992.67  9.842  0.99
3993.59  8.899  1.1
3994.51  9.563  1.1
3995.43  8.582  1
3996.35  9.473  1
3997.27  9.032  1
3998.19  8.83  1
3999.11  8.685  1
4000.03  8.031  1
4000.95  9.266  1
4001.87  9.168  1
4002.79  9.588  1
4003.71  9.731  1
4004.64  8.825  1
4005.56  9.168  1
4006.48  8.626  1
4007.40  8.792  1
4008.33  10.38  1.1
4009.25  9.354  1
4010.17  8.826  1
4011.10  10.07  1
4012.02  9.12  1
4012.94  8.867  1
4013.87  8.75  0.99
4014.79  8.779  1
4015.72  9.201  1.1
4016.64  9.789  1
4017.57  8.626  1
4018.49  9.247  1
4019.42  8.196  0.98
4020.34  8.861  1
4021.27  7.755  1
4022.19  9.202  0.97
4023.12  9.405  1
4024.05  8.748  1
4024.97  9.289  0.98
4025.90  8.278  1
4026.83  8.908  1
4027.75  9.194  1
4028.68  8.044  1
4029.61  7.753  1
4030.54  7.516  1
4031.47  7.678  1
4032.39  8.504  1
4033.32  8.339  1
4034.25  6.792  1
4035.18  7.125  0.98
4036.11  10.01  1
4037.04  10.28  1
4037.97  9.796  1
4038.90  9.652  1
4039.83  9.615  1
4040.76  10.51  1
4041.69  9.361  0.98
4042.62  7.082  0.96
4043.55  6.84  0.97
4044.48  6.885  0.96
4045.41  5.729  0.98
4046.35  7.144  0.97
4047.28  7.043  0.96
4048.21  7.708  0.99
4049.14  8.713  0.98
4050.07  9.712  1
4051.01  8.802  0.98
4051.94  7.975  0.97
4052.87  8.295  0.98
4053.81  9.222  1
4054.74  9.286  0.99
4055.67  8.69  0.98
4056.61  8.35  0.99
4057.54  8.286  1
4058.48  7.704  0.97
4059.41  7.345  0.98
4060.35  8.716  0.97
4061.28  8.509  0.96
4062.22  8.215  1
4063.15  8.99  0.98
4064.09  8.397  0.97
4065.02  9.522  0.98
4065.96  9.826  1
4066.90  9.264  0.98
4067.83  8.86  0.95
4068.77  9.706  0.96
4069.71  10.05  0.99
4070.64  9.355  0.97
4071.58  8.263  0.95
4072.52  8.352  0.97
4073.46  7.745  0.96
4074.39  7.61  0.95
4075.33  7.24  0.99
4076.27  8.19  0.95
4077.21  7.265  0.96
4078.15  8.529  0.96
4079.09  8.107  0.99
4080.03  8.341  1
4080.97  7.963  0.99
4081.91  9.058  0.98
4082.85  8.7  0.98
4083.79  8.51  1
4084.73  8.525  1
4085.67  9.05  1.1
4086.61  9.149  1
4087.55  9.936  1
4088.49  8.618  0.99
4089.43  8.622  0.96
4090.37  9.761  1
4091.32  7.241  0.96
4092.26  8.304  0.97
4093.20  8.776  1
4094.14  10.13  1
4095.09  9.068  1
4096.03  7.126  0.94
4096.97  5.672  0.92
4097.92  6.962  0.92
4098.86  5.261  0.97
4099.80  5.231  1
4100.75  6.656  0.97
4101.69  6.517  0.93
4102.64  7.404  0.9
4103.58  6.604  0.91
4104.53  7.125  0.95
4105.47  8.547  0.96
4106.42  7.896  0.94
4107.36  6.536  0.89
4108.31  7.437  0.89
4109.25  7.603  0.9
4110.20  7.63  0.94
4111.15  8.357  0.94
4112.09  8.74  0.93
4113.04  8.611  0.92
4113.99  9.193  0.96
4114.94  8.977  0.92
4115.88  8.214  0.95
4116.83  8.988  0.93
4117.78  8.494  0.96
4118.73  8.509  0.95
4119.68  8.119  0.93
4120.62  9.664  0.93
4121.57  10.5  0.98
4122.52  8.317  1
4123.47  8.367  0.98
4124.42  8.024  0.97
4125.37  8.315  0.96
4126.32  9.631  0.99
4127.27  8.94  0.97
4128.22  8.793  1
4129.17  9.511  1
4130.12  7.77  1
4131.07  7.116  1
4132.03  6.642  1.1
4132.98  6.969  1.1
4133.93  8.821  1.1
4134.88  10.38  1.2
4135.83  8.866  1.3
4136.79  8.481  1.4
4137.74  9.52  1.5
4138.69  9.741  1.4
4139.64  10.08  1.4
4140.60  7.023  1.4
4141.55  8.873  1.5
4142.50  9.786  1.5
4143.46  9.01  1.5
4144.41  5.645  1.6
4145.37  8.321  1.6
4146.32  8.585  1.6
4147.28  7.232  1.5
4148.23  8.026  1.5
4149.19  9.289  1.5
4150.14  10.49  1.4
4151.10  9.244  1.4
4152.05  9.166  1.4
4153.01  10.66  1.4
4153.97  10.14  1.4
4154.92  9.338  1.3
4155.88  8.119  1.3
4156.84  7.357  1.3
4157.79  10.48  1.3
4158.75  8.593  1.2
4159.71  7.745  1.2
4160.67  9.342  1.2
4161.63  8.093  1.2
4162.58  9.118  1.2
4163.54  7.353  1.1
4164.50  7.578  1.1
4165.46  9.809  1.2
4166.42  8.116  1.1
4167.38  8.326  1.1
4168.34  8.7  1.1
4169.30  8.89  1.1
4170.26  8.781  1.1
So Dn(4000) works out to 1.32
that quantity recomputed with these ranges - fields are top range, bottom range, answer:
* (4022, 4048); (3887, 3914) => 1.30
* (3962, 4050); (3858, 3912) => 1.19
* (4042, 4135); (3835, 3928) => 1.29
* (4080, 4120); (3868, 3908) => 1.31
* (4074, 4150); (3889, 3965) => 1.33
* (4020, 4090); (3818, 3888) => 1.39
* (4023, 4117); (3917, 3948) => 1.36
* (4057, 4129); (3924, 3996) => 1.34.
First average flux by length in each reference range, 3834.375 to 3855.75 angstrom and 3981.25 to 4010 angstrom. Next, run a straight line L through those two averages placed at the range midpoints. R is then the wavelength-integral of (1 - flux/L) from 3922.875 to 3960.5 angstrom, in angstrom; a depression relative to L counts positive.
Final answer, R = 6.1 angstrom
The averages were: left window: 6.88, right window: 8.71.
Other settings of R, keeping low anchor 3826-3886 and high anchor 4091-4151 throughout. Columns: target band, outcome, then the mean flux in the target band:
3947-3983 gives 5.6 angstrom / 6.22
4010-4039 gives -4.0 angstrom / 8.76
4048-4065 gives -1.5 angstrom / 8.54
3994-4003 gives -1.7 angstrom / 9.01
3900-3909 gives -0.5 angstrom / 7.41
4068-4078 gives -0.6 angstrom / 8.39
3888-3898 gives 1.4 angstrom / 6.03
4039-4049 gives -0.1 angstrom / 7.89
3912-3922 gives -0.5 angstrom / 7.48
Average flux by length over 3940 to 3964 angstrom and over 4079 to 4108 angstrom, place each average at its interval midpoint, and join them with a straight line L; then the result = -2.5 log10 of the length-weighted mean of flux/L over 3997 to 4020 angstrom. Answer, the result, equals -0.21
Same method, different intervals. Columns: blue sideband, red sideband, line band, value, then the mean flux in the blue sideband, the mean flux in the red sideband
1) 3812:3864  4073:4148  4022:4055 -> -0.09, 6.59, 8.23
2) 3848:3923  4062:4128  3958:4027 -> 0.02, 7.17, 8.31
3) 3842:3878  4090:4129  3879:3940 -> 0.18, 7.72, 8.06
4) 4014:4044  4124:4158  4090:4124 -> 0.10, 8.7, 8.72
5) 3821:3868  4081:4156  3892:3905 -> 0.04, 6.65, 8.4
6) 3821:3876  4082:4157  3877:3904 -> 0.12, 6.85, 8.38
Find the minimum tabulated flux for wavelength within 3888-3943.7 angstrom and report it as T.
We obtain 3.036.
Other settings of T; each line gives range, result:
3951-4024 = 2.552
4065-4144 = 5.231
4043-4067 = 5.729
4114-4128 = 8.024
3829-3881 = 3.937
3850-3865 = 4.819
